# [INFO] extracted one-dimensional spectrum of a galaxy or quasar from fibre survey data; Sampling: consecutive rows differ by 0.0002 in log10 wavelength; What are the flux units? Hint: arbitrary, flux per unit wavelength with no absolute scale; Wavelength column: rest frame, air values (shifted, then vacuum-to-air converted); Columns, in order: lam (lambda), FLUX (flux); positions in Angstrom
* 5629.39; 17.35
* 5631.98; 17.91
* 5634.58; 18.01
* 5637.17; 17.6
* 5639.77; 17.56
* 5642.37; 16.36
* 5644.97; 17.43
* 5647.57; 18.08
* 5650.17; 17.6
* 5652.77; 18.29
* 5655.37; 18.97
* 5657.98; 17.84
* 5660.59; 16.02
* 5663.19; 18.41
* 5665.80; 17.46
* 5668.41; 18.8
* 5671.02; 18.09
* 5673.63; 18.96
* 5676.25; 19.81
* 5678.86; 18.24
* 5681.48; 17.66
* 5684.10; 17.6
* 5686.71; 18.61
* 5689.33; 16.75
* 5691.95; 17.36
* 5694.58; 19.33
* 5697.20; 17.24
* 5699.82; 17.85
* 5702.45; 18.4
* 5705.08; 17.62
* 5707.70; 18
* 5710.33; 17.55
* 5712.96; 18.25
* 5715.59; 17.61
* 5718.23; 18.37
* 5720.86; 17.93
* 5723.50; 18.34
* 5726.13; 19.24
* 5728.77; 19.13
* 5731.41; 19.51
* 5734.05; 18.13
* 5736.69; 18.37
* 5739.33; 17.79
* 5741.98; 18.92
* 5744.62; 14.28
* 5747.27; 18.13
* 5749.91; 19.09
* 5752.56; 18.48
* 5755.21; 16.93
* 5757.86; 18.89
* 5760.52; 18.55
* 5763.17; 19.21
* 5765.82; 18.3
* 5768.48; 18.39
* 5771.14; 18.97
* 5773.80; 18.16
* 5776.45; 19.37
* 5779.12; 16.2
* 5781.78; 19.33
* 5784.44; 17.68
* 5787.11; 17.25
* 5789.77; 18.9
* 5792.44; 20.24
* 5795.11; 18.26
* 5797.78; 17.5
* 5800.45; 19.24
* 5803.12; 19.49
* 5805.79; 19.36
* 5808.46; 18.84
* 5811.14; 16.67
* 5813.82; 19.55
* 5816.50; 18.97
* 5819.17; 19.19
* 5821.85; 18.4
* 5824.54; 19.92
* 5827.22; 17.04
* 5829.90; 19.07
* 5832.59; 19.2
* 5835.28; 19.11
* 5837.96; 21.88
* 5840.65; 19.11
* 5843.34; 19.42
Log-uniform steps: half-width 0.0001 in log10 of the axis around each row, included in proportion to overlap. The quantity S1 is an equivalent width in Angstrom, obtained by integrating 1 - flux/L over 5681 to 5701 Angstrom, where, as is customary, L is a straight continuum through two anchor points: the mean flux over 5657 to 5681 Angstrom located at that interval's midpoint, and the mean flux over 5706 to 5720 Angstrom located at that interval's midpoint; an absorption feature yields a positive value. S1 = 0.3 Angstrom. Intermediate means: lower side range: 18.2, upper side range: 18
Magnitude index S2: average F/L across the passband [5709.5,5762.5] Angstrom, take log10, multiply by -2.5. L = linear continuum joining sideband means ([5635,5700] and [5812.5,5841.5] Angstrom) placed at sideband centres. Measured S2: 0.02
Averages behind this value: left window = 17.9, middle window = 18.2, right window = 19.2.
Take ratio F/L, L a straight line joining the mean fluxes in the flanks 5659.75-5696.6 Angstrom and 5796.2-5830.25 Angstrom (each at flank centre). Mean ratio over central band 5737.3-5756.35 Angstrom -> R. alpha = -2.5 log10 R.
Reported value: 0.04 mag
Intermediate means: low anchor 18.1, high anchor 18.7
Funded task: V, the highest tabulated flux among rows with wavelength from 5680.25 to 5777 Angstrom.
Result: 19.51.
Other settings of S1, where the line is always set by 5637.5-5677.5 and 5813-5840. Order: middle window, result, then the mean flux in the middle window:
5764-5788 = 0.8 Angstrom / 18.2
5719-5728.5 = -0.1 Angstrom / 18.6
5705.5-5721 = 0.4 Angstrom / 17.9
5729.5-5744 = 0.2 Angstrom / 18.4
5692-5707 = 0.2 Angstrom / 18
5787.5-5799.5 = 0.2 Angstrom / 18.6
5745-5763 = 0.5 Angstrom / 18.2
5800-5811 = 0.1 Angstrom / 19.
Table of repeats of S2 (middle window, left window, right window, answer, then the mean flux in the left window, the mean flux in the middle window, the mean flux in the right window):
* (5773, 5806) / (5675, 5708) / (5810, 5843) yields 0.01 mag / 18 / 18.5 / 19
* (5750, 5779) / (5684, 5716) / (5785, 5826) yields 0.00 mag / 17.9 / 18.4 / 18.8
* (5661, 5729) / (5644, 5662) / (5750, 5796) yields -0.01 mag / 17.8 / 18.1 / 18.4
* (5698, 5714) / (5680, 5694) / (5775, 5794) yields -0.01 mag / 17.7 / 17.9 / 18.4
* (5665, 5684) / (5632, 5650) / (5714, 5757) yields -0.04 mag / 17.5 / 18.4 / 18.1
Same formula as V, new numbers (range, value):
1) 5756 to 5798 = 20.24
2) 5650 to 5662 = 18.97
